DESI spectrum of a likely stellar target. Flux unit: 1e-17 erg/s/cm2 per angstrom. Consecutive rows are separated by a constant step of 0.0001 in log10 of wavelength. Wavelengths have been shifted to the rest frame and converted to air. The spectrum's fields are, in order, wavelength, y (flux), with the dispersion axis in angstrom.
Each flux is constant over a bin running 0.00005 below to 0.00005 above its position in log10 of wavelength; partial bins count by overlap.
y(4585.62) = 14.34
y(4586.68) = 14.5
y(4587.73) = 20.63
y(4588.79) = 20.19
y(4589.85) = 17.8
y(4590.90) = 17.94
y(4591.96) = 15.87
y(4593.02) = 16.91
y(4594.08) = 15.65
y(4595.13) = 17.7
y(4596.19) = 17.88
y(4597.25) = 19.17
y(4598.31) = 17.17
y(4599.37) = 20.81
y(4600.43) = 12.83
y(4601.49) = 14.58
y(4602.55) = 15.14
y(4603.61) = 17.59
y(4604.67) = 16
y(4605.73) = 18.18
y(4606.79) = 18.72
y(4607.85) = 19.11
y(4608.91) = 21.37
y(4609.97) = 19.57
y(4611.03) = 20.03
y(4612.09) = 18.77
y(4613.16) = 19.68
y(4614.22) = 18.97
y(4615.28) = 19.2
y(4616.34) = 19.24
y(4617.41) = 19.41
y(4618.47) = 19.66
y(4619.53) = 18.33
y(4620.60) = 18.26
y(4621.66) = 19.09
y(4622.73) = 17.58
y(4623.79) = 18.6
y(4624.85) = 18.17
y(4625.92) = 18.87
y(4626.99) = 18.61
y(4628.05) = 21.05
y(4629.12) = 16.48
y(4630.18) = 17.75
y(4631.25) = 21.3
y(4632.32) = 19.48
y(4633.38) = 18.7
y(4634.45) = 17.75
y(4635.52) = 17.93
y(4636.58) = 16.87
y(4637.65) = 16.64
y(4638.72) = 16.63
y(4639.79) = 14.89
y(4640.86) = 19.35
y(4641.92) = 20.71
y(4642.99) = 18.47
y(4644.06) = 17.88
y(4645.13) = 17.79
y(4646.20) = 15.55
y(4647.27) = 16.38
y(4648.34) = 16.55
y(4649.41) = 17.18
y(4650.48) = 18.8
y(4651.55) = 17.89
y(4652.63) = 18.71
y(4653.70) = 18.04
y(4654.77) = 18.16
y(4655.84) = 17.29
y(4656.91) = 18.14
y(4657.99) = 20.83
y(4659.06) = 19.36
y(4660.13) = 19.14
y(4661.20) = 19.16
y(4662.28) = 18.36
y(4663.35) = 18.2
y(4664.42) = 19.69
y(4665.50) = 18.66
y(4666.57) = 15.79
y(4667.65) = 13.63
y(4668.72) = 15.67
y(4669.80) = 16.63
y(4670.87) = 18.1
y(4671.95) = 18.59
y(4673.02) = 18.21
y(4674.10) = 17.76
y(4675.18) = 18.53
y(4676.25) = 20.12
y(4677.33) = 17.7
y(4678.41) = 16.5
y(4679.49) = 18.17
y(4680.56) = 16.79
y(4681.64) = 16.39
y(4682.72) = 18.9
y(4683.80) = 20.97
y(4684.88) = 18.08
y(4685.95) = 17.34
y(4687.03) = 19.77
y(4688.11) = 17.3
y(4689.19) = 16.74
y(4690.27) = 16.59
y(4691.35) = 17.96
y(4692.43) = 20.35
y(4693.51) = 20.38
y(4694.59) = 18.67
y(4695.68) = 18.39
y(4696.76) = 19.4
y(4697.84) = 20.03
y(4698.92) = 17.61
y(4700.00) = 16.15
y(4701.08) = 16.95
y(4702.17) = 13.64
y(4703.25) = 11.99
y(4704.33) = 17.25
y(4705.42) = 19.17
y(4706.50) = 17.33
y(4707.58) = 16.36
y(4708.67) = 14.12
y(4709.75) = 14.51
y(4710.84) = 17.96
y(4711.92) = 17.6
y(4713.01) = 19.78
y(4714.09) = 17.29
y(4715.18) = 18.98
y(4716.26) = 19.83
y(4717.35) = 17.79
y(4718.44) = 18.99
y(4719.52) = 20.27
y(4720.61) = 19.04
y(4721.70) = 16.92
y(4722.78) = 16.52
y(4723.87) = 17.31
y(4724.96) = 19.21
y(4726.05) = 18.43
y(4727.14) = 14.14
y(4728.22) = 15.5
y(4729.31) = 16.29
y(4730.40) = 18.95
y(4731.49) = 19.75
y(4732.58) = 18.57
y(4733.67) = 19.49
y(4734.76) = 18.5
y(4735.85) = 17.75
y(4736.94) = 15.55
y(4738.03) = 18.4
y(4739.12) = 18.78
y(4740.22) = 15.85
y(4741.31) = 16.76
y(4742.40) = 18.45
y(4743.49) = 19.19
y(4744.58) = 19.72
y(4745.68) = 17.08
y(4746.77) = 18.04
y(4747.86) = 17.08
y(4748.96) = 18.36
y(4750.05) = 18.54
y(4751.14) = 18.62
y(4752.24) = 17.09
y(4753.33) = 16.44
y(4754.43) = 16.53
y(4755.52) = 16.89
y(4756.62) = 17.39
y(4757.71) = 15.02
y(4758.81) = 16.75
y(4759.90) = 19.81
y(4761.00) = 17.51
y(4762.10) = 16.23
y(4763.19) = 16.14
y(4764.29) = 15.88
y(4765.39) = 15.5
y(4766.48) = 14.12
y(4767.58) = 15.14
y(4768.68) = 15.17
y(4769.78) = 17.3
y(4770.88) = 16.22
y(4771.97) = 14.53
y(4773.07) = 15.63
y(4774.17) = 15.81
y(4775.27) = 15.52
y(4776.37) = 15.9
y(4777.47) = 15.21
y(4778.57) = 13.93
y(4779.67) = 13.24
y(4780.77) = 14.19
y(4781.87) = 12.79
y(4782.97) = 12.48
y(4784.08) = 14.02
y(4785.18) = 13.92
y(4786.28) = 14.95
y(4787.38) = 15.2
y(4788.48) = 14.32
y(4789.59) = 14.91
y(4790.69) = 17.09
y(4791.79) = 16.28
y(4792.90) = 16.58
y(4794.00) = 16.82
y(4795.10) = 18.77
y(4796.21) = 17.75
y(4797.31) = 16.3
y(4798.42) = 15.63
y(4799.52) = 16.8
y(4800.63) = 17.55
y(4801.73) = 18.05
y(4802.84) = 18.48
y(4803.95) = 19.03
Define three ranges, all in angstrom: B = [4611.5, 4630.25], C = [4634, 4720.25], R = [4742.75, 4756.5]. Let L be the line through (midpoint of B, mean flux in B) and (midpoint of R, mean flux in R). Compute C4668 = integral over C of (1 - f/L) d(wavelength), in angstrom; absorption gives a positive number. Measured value 2.6 angstrom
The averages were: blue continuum 18.8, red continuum 17.8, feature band 17.8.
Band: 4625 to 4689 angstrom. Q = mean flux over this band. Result 18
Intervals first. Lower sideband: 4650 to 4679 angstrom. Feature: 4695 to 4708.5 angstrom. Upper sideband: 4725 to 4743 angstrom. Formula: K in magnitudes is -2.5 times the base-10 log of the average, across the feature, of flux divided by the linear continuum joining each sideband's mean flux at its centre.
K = 0.055 mag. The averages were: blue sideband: 18.1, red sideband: 17.6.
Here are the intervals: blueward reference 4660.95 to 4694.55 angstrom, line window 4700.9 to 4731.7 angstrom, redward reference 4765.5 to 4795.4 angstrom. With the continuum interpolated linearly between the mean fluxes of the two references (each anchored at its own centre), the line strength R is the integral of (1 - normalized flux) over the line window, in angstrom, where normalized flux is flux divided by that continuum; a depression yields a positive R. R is -0.7 angstrom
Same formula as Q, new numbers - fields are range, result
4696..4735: 17.5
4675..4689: 18.2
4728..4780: 16.9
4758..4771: 16.3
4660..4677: 17.9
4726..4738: 17.5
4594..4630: 18.3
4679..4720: 17.8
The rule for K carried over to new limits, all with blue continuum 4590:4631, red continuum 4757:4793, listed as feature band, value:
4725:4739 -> -0.10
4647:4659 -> -0.04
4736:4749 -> -0.12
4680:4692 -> -0.06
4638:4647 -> 0.00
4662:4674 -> -0.01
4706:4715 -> -0.03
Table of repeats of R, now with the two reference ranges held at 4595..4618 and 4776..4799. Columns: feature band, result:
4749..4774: -1.3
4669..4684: -0.8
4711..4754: -4.8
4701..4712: 0.4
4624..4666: -1.5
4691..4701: -1.2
